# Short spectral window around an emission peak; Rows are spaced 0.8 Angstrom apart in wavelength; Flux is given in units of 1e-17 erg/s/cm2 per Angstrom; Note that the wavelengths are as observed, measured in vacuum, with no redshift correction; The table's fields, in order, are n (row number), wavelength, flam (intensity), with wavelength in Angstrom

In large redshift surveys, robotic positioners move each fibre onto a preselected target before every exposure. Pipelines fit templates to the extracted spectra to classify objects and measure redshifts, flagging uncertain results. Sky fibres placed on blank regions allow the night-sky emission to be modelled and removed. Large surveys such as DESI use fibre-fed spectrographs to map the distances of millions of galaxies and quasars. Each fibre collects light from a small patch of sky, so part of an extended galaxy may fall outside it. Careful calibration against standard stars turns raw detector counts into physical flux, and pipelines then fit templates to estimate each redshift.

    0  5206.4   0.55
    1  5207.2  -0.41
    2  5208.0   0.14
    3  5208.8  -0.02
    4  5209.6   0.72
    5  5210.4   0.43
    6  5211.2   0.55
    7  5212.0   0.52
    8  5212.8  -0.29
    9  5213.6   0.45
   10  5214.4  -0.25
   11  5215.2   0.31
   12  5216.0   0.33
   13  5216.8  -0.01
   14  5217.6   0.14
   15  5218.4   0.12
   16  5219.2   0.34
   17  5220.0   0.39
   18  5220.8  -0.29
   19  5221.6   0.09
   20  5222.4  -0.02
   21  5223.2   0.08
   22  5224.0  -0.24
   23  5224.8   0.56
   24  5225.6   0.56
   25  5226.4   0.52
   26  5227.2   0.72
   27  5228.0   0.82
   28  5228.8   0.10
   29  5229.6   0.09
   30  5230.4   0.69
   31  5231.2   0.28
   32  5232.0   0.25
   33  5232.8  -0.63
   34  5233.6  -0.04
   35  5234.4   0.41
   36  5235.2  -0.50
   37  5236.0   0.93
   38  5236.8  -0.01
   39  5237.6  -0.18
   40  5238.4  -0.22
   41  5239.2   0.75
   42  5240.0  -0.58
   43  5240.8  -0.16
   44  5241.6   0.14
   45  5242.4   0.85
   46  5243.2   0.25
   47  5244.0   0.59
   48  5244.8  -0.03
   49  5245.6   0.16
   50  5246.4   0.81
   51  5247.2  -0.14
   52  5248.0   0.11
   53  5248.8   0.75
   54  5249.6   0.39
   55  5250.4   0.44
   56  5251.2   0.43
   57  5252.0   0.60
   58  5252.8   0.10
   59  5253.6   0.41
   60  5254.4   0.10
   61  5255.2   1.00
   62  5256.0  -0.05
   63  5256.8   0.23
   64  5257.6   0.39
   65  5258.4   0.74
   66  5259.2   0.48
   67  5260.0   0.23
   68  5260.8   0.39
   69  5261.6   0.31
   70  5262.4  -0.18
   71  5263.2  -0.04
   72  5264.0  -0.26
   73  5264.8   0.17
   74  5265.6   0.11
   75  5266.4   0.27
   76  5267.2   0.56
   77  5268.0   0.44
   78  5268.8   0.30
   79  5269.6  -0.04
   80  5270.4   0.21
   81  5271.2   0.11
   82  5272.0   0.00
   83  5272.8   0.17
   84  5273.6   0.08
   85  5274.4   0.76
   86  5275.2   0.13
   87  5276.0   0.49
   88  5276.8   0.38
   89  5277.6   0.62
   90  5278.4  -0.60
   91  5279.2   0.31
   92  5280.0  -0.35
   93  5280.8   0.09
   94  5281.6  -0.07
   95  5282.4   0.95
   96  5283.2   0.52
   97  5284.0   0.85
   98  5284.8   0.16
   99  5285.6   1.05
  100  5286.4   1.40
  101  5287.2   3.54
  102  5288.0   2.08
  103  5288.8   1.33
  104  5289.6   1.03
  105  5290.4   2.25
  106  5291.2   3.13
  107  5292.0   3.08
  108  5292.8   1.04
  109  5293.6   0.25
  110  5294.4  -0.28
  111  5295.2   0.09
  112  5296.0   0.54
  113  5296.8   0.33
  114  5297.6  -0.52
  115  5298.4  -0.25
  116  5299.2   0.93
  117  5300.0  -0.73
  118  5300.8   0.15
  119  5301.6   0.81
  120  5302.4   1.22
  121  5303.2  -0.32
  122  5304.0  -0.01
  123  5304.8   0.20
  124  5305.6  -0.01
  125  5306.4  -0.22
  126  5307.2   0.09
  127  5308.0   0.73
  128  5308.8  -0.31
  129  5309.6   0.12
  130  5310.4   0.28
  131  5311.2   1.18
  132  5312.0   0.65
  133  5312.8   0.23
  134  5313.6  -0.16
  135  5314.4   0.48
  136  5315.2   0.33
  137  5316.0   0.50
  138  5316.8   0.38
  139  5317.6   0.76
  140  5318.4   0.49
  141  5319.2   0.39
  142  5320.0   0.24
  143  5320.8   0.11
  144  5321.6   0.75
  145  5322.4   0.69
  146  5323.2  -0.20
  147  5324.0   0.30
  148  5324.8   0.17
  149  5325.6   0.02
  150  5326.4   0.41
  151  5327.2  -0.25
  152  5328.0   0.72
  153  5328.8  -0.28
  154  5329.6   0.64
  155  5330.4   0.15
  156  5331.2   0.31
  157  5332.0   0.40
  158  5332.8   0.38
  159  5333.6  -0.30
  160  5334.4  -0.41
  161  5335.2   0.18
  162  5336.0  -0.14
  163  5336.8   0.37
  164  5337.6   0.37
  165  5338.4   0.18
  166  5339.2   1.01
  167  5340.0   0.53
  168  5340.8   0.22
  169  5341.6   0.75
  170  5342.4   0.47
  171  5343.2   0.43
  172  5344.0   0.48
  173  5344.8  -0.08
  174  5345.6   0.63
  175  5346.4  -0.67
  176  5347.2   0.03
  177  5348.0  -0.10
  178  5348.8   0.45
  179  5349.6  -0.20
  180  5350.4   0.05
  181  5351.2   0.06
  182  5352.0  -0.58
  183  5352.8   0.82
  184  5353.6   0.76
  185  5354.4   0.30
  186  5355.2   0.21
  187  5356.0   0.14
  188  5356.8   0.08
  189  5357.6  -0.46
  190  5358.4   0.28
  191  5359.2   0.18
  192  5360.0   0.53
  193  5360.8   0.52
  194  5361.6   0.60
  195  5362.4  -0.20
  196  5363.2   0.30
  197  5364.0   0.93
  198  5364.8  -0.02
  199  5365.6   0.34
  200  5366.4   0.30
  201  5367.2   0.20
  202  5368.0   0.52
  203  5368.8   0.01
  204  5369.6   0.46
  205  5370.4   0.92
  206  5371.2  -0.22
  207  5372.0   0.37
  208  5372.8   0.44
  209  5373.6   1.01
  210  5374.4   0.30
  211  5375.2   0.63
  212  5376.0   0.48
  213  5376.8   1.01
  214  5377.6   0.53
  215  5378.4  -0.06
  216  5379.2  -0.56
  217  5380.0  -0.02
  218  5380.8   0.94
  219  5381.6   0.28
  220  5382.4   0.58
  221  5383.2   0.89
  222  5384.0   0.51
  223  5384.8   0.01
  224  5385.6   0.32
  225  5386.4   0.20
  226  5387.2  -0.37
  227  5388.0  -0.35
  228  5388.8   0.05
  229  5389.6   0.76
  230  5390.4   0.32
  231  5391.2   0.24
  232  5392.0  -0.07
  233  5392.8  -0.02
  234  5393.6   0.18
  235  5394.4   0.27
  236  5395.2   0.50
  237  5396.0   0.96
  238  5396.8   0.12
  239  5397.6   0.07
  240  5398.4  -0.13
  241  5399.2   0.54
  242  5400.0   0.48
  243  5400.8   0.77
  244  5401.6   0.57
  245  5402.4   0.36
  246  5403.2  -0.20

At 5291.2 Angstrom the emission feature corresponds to [O II] 3727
